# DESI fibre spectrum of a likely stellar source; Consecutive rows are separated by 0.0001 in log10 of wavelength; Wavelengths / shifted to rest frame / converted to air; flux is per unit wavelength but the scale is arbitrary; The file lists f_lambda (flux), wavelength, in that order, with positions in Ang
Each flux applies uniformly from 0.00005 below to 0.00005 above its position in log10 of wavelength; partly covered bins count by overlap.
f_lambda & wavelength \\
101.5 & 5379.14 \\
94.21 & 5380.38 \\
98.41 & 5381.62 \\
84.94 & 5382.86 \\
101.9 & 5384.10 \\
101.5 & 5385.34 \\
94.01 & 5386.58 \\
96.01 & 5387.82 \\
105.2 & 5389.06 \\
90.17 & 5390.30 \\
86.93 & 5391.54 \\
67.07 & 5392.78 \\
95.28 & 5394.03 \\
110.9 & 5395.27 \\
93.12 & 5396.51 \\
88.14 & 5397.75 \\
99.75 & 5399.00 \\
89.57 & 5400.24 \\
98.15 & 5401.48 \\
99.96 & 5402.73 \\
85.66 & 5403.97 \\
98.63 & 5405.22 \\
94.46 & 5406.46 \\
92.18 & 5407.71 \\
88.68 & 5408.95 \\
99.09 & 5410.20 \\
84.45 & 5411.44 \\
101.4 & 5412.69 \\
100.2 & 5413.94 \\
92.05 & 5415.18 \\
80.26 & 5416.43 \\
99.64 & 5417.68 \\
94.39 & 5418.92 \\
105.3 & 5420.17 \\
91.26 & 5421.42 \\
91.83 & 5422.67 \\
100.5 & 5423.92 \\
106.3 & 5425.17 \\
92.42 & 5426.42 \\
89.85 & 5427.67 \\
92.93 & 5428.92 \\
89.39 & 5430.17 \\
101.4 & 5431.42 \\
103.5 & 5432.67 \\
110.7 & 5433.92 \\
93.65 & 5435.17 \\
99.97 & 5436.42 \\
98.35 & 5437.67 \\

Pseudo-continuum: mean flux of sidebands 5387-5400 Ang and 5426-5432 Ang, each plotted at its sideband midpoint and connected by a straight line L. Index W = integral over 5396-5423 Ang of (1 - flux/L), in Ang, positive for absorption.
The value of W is -0.3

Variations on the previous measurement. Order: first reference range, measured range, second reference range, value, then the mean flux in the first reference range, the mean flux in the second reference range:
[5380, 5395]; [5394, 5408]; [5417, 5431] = -0.2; 93.3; 95.8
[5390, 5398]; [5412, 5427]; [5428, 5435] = 0.0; 90.4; 98.8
